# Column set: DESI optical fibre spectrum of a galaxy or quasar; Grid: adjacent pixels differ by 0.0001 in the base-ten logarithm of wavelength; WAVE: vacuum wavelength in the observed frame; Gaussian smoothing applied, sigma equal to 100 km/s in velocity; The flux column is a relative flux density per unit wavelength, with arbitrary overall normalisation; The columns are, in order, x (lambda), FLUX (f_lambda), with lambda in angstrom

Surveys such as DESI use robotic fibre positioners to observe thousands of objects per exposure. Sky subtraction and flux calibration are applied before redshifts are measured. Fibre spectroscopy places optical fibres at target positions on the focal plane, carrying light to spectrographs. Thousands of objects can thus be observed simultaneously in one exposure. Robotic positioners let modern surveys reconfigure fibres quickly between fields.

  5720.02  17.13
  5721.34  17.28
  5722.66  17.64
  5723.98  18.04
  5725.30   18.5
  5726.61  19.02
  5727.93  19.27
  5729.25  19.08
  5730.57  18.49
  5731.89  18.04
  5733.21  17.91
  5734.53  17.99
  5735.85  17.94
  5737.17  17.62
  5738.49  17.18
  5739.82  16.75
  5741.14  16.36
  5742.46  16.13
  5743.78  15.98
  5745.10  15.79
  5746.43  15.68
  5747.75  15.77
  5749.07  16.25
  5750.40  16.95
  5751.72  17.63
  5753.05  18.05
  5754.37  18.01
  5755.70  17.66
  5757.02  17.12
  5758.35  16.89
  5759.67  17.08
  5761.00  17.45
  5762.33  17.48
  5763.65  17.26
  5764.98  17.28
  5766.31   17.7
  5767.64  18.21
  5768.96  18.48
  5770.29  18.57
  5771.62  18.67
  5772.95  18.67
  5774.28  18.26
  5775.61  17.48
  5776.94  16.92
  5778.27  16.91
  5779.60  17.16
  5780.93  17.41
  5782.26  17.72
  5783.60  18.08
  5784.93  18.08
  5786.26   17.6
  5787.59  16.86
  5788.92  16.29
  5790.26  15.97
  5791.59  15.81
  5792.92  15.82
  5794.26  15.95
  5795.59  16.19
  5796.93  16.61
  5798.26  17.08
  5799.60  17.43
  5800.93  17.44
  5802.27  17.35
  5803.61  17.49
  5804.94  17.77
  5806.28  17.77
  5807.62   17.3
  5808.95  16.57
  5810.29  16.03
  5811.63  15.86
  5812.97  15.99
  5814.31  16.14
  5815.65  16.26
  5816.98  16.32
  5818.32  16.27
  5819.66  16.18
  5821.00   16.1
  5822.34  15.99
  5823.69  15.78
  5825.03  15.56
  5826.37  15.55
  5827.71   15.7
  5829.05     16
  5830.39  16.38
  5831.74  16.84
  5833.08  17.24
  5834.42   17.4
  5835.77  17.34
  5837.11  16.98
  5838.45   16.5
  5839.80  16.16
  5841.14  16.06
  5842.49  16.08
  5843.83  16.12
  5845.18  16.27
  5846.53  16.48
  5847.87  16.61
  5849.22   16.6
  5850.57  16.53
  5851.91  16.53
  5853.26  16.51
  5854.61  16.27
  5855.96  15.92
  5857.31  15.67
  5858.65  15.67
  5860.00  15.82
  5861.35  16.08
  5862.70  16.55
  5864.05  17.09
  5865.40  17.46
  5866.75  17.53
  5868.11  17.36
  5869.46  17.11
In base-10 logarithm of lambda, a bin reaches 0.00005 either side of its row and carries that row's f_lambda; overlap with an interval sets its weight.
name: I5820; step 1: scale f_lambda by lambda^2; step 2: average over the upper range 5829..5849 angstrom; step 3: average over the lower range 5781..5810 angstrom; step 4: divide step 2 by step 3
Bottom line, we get 0.99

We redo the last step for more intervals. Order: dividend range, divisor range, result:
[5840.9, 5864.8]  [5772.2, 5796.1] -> 0.98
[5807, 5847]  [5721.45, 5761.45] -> 0.97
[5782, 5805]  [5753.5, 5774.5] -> 0.96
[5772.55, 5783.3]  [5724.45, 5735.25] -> 0.96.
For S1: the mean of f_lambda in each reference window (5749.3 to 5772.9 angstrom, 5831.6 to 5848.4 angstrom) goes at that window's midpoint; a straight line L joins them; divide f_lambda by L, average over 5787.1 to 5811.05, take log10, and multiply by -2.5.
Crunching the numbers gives 0.03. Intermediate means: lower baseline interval 17.7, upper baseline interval 16.6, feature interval 16.8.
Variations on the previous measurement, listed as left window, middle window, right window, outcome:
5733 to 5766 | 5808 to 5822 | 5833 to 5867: 0.03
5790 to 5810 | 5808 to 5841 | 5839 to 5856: 0.02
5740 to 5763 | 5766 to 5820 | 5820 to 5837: -0.03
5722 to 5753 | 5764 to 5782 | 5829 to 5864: -0.05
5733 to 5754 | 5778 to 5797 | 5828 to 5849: -0.01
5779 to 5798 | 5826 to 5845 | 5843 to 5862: -0.01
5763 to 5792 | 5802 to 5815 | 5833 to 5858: 0.02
